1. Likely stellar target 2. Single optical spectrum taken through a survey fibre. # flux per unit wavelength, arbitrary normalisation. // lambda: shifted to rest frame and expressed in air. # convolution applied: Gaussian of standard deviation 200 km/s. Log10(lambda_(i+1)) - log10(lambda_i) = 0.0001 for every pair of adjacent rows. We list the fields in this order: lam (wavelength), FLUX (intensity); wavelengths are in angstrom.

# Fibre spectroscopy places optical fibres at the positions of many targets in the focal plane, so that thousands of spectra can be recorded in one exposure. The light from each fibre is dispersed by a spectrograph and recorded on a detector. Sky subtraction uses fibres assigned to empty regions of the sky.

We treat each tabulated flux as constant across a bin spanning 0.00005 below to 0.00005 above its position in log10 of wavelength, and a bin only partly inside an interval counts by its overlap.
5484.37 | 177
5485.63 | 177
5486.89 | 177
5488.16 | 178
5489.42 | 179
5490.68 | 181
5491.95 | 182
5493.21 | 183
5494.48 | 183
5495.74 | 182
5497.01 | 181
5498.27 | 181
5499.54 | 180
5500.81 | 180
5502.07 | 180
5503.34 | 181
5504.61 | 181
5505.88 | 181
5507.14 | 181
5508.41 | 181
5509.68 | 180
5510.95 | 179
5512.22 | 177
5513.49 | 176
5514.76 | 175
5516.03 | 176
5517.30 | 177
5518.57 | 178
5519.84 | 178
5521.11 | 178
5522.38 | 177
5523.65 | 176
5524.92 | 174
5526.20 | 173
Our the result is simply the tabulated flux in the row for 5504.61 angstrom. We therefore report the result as 181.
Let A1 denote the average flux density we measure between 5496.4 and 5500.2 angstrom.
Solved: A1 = 181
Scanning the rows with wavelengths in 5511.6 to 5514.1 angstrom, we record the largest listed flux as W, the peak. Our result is 177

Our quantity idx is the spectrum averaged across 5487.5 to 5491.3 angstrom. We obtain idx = 179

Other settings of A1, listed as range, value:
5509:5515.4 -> 177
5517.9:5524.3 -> 178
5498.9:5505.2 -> 180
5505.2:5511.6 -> 180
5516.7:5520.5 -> 178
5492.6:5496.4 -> 182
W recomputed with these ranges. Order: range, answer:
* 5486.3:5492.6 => 182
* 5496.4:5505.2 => 181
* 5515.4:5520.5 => 178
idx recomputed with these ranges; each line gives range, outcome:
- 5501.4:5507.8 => 181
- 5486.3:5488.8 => 177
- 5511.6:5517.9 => 176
